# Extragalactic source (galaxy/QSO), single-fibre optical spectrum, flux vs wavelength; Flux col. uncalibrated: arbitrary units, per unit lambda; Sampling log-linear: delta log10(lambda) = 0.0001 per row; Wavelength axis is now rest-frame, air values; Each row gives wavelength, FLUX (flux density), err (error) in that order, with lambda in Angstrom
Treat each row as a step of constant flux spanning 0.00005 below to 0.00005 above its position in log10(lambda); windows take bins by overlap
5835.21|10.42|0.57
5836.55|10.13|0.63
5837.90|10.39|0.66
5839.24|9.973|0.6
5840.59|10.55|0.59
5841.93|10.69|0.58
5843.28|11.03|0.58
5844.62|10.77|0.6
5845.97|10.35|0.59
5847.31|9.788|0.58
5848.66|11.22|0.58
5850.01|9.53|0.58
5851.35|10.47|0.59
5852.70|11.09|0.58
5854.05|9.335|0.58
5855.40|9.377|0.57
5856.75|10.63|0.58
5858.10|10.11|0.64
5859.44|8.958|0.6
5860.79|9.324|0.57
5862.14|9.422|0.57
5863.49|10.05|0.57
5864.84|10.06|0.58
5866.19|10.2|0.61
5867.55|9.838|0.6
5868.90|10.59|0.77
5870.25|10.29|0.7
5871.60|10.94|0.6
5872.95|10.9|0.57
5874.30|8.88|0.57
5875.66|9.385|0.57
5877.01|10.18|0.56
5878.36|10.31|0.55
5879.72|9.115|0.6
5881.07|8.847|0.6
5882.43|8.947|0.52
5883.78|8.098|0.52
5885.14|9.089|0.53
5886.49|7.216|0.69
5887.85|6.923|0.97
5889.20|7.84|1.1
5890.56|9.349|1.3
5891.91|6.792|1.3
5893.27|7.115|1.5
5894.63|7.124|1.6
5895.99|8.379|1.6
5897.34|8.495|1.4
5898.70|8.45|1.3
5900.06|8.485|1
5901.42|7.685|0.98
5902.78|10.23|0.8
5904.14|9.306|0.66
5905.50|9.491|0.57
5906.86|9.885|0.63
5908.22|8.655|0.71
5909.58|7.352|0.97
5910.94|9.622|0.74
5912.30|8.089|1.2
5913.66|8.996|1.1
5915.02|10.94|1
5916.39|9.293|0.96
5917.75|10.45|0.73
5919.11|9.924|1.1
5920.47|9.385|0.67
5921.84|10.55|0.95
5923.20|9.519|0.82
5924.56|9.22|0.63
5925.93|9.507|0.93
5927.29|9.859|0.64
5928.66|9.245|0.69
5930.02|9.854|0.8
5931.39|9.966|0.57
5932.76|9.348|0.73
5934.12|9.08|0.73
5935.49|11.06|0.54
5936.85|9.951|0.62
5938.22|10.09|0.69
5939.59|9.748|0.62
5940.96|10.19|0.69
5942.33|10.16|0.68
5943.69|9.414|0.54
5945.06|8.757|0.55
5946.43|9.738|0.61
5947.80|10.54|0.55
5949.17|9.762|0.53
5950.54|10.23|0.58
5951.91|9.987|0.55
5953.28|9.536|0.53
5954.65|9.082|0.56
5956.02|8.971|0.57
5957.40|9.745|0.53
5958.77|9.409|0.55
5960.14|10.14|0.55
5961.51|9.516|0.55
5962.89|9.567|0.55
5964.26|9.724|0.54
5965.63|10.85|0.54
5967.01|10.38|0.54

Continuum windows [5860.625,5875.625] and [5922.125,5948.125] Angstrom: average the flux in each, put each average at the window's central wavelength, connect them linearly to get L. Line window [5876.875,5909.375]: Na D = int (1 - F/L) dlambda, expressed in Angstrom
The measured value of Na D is 4.6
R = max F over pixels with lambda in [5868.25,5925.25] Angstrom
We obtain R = 10.94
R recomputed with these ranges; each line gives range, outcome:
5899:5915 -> 10.23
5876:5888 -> 10.31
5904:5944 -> 11.06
